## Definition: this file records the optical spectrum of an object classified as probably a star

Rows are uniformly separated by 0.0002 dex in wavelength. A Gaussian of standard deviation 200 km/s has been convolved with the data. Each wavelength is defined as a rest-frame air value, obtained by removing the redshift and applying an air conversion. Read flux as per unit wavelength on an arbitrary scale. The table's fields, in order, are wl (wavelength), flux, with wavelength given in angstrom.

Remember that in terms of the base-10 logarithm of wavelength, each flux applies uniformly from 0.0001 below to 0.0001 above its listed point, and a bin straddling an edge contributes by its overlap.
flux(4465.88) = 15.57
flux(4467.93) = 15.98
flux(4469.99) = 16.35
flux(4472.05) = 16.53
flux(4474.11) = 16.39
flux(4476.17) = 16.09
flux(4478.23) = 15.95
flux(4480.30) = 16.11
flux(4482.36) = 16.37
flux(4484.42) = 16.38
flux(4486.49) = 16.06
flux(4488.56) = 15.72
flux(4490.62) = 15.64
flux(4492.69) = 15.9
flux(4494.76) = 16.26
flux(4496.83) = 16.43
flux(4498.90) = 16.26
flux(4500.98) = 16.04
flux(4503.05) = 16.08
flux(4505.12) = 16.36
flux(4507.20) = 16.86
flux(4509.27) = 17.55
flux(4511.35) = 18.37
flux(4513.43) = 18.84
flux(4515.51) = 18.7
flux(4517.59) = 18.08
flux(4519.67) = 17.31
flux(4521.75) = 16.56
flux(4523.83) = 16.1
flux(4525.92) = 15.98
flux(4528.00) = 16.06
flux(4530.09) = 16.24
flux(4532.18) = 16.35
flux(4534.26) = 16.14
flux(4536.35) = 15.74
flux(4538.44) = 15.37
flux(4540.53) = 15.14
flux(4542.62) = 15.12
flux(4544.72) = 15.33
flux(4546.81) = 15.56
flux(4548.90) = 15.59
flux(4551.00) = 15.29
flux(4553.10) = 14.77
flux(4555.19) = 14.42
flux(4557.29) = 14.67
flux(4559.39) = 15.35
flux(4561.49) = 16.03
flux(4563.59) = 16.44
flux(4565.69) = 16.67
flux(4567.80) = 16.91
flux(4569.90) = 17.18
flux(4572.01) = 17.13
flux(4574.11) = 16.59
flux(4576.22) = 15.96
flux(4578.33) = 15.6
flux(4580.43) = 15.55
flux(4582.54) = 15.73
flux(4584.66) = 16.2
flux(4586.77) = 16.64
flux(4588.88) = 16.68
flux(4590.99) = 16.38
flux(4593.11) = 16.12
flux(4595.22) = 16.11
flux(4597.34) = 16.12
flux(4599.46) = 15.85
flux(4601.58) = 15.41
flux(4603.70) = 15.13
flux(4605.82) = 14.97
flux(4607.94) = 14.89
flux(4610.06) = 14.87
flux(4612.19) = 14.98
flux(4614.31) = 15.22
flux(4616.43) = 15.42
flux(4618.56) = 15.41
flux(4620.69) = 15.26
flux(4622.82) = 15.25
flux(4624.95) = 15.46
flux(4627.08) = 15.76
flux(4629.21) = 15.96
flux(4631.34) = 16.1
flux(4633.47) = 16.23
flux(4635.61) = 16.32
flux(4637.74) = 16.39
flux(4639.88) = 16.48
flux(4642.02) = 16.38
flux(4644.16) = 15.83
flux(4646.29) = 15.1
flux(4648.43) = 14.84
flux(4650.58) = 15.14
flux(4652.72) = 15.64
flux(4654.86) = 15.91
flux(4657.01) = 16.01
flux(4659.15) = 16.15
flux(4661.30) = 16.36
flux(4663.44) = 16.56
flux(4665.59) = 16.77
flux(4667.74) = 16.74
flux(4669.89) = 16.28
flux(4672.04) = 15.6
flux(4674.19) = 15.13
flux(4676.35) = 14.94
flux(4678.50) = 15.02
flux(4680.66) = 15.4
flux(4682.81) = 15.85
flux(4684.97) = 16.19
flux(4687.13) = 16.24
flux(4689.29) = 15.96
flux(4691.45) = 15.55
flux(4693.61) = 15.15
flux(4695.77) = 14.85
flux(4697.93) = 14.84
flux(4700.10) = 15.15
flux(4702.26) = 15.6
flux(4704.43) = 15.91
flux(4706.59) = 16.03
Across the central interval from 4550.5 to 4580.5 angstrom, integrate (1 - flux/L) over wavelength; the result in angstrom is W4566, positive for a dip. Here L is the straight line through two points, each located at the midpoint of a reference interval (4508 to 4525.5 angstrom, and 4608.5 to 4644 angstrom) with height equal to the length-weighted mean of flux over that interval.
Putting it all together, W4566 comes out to 1.5 angstrom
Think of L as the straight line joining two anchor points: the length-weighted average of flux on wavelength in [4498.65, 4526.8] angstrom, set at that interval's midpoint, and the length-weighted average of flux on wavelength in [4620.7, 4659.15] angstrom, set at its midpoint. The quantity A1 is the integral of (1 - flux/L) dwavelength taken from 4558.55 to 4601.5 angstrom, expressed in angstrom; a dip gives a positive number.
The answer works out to 0.4 angstrom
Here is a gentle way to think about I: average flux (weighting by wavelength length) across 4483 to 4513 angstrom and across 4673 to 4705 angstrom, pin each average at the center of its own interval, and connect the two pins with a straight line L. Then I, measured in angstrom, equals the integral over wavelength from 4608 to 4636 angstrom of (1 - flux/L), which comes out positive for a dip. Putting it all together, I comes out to 0.51 angstrom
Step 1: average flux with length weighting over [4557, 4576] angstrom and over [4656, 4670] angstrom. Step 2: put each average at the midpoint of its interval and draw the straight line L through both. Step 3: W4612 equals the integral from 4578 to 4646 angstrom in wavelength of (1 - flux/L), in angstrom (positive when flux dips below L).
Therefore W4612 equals 2.6 angstrom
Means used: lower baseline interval 16.4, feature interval 15.8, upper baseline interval 16.4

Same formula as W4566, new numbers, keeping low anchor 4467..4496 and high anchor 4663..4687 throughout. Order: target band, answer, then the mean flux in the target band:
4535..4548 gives 0.52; 15.4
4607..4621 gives 0.70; 15.1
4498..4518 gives -1.50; 17.3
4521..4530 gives -0.06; 16.2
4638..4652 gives 0.20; 15.7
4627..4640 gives -0.22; 16.2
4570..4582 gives -0.18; 16.2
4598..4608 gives 0.40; 15.3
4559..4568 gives -0.16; 16.3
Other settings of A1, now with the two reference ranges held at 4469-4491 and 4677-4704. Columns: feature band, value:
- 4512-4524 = -1.3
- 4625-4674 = -1.2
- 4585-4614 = 0.1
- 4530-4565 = 1.0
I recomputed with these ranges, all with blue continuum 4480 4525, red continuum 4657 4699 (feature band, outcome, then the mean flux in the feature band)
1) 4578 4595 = 0.1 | 16.1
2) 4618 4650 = 0.5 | 15.8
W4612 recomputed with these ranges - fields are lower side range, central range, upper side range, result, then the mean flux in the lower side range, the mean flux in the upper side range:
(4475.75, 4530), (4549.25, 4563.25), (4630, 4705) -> 1.00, 16.6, 15.8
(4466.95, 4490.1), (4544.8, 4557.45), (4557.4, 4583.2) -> 0.86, 16.2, 16.2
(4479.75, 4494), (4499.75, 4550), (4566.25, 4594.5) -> -0.96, 16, 16.4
